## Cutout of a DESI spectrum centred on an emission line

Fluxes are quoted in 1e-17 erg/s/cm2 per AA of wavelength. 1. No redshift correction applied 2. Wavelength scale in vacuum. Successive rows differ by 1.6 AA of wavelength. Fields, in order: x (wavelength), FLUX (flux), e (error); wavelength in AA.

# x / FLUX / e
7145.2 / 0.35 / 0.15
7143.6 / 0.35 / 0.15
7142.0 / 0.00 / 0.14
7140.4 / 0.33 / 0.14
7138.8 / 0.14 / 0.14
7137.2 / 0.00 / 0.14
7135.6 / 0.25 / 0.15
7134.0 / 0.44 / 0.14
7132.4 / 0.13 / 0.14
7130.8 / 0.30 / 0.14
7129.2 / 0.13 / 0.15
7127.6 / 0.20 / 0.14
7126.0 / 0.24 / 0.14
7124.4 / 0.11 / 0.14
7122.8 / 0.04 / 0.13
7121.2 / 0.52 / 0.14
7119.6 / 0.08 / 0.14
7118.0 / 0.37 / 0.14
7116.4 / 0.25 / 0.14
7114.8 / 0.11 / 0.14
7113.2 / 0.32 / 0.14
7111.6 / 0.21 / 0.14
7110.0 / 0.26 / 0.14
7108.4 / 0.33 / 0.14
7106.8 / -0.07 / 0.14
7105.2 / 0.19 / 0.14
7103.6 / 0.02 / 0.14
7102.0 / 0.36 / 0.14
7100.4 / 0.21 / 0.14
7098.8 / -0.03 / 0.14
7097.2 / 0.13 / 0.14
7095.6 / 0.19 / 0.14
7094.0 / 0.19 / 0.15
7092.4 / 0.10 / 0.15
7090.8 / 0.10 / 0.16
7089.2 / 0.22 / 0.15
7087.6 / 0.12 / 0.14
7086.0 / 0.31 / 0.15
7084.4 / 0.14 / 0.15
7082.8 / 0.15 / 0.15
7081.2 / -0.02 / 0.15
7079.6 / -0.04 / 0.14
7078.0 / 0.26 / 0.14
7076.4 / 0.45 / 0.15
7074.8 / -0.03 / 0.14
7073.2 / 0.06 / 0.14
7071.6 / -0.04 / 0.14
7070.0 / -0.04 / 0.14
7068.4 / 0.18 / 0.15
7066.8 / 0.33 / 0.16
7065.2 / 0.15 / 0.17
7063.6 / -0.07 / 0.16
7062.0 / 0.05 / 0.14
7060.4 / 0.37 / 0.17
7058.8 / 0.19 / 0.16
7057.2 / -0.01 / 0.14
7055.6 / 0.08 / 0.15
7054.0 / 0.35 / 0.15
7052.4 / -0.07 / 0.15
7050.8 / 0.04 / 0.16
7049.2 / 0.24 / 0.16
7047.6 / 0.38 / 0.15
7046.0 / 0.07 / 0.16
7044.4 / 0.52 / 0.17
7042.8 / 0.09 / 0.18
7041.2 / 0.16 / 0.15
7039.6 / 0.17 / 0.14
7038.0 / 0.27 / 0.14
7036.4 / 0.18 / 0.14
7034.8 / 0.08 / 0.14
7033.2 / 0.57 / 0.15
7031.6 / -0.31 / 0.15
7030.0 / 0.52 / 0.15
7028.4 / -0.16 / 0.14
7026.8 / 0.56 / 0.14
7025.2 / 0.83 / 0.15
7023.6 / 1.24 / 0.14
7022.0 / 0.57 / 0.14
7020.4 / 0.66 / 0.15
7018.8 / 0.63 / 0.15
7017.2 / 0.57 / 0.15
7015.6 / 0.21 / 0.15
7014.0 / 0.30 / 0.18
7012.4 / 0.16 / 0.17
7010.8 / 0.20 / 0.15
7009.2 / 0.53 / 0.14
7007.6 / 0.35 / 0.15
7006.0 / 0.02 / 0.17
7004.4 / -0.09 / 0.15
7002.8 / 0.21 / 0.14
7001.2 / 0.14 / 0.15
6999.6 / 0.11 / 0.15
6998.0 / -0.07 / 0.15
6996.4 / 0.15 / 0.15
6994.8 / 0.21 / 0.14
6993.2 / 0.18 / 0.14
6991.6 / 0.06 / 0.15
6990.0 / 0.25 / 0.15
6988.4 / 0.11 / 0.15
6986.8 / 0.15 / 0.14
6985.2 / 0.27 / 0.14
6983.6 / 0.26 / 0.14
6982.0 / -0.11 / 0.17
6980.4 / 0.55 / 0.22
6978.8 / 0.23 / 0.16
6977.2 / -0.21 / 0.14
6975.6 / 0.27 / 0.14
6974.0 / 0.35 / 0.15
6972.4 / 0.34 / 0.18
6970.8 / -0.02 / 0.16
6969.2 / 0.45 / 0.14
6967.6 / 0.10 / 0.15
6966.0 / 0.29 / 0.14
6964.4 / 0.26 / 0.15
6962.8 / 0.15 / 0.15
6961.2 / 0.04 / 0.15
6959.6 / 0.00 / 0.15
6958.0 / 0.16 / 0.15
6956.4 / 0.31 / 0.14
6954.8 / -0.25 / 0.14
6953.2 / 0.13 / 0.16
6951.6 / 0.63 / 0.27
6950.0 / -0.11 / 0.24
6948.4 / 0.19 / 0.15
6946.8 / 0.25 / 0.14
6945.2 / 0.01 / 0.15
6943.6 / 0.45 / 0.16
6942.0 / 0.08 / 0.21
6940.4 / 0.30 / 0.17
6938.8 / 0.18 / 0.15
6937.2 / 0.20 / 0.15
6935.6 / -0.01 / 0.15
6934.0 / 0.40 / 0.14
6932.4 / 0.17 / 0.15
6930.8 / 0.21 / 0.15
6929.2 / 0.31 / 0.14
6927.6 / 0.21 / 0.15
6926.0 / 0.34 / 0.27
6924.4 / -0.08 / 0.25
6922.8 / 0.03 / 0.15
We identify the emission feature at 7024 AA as [O II]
